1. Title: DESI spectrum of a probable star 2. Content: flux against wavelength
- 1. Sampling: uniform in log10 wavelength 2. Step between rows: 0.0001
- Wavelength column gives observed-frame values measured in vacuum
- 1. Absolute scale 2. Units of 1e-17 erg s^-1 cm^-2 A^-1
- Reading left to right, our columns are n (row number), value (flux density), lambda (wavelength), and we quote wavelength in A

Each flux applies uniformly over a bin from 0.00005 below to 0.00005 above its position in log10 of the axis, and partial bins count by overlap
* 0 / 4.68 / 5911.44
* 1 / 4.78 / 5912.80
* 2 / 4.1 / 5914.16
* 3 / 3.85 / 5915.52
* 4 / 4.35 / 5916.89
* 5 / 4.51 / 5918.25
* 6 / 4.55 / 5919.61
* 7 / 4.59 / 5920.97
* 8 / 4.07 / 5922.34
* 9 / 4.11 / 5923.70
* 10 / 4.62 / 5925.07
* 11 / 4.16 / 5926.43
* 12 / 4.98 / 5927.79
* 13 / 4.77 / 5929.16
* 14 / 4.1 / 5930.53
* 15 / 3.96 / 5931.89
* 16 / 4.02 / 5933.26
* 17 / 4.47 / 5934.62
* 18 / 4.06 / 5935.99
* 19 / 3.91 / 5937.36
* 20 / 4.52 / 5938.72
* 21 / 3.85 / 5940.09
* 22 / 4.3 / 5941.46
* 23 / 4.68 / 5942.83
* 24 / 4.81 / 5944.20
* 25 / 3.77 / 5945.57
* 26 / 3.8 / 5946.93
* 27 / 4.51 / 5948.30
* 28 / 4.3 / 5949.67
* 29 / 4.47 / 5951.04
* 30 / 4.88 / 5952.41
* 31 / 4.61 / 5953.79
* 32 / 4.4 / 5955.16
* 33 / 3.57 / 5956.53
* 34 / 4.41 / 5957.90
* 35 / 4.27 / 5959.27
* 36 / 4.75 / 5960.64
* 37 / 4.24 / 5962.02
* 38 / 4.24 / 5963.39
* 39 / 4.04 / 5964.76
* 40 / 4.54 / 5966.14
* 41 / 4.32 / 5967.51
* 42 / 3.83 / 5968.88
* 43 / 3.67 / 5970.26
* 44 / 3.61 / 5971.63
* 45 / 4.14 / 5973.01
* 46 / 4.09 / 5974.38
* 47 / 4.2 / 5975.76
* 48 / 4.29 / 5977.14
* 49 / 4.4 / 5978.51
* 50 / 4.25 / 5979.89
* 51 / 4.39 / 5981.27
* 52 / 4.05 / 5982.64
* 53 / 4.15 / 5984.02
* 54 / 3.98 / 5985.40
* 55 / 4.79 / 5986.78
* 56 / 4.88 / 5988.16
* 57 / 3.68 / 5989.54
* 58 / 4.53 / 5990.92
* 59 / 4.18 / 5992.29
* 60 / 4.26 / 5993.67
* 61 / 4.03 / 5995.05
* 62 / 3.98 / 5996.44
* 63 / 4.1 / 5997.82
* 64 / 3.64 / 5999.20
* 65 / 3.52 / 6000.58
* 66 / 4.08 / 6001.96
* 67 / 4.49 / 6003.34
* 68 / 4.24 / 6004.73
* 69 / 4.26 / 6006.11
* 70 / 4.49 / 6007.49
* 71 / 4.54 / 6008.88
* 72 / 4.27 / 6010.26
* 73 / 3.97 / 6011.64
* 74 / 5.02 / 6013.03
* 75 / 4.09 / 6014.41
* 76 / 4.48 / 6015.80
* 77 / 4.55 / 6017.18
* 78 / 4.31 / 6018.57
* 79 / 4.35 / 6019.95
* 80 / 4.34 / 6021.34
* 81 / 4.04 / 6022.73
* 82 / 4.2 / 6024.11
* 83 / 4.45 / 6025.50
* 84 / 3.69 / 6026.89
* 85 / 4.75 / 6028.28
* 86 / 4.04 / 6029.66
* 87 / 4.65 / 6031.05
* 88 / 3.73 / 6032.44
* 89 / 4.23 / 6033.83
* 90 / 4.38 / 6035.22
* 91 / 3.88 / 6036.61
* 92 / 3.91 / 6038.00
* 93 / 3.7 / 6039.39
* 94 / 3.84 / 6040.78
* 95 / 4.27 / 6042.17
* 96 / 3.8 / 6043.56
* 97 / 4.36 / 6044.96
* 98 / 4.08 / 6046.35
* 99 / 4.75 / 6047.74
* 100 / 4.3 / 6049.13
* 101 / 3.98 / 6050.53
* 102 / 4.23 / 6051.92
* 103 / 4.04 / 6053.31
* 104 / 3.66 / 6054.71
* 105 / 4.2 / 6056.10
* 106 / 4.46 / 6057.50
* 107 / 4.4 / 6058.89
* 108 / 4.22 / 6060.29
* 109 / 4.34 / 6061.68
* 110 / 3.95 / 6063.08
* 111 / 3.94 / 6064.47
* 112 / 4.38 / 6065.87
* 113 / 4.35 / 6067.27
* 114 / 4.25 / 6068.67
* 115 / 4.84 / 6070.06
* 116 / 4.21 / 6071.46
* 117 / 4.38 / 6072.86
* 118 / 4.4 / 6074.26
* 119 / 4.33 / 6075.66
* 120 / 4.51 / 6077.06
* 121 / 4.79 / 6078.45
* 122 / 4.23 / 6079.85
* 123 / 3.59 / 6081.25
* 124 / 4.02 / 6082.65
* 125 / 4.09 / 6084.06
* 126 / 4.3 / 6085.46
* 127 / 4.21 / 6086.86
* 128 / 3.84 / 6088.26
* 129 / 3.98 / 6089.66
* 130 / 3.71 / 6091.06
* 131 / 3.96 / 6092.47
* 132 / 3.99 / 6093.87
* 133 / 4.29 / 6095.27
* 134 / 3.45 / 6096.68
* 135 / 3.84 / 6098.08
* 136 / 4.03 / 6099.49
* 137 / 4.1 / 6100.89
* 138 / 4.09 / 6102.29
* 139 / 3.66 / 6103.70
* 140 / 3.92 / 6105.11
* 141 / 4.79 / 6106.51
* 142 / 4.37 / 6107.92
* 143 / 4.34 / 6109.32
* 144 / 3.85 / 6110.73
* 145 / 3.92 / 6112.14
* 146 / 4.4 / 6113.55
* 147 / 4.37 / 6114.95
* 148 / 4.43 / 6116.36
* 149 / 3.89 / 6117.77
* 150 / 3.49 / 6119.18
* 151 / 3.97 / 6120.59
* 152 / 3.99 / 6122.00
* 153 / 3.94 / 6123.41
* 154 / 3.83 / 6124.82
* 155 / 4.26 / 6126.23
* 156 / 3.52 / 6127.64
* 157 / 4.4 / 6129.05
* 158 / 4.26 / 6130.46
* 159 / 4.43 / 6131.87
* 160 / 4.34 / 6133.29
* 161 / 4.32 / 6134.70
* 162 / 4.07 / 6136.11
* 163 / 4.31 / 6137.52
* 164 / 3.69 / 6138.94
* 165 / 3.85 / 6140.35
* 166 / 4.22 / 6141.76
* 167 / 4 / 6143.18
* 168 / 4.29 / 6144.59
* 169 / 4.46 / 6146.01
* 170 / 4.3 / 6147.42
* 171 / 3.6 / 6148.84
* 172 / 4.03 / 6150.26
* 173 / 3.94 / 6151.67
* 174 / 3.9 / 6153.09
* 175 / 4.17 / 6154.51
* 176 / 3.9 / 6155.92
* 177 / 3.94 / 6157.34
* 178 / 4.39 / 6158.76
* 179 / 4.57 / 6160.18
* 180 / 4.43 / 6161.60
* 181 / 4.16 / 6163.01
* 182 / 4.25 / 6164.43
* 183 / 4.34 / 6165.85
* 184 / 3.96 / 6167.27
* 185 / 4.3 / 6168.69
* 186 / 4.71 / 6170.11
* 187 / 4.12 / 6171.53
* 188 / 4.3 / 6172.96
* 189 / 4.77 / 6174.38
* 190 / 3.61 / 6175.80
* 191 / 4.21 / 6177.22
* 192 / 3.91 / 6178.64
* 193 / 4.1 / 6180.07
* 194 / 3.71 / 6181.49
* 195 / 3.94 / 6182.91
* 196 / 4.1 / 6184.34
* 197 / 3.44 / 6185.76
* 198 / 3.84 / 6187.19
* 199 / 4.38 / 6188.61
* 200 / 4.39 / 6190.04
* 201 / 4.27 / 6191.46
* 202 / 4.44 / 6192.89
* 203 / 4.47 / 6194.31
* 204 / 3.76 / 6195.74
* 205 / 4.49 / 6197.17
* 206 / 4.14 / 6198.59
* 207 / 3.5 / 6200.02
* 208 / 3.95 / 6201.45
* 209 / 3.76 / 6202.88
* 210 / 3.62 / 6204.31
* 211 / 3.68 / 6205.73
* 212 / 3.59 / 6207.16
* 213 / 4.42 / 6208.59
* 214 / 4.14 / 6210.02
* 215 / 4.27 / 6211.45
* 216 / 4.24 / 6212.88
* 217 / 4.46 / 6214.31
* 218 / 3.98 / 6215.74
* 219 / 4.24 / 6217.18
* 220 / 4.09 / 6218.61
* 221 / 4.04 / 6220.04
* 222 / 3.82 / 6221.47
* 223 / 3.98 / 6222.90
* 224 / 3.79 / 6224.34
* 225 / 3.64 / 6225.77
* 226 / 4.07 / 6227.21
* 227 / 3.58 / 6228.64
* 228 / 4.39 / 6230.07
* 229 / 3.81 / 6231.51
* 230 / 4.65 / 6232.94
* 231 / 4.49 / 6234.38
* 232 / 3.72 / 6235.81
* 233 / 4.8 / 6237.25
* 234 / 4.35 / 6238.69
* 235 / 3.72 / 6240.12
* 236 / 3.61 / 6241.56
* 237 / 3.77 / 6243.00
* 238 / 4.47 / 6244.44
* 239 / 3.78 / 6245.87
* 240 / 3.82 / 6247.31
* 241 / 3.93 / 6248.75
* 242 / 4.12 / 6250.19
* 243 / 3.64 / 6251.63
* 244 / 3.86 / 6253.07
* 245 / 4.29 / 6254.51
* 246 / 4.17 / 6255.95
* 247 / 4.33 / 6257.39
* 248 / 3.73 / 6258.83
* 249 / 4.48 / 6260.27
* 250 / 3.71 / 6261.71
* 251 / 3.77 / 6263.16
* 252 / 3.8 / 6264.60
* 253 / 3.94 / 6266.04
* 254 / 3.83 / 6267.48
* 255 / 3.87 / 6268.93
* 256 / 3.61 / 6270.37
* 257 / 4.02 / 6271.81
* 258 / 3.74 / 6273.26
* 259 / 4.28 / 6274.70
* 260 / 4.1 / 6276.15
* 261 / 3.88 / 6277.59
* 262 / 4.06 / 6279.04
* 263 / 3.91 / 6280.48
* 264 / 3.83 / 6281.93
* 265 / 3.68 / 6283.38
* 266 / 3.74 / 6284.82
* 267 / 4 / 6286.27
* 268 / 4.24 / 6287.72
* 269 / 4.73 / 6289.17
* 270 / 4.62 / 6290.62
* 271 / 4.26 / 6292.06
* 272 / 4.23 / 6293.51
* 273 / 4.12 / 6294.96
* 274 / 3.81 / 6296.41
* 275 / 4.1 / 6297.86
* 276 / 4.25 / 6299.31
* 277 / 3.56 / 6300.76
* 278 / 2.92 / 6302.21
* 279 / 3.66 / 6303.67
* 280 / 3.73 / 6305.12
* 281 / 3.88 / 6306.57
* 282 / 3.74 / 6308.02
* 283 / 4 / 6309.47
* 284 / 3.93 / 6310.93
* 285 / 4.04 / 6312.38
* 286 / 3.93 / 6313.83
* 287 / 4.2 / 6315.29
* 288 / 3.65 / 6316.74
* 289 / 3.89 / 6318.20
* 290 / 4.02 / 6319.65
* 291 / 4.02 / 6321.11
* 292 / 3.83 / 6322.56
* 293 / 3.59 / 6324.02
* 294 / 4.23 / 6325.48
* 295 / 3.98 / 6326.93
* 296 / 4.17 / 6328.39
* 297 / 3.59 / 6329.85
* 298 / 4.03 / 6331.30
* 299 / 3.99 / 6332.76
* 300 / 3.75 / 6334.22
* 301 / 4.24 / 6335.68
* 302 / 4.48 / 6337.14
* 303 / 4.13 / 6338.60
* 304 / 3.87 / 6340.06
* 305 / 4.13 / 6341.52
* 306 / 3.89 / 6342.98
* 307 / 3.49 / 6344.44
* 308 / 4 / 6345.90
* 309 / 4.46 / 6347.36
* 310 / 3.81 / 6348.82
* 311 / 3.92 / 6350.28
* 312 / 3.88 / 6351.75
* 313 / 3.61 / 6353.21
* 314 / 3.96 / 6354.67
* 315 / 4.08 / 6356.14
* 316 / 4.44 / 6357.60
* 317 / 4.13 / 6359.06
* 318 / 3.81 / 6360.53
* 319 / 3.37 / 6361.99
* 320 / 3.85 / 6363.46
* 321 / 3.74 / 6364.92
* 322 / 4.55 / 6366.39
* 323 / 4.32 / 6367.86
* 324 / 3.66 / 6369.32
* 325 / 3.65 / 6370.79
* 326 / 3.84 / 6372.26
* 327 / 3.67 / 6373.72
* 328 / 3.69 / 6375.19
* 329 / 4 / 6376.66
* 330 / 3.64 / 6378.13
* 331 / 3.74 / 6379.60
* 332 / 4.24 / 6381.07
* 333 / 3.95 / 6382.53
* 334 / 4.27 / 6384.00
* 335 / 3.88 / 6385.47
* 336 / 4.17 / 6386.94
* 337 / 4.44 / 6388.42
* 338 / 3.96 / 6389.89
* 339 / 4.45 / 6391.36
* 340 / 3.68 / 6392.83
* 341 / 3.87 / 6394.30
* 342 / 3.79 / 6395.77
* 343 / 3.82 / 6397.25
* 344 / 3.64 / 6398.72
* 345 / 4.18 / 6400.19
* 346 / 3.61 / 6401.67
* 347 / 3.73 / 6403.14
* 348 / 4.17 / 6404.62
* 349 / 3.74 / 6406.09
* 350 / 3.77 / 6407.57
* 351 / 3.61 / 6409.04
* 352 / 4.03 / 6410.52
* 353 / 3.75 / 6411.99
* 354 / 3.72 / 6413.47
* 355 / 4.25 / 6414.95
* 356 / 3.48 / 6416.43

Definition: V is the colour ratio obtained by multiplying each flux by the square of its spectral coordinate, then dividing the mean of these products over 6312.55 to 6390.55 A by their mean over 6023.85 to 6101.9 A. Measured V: 1.05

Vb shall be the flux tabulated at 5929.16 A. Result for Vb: 4.77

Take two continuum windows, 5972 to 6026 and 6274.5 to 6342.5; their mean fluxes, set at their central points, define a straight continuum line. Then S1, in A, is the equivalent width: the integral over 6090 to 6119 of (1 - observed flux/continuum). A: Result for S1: 0.7 A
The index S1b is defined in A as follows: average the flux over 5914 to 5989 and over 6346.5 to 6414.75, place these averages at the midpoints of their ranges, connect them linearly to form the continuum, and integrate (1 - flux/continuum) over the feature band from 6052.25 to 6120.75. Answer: 0.4 A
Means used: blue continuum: 4.28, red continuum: 3.92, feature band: 4.14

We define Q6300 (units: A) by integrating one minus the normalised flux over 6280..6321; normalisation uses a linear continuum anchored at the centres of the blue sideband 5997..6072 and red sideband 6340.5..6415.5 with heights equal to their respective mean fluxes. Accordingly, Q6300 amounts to 0.3 A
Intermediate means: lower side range 4.21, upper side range 3.92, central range 3.95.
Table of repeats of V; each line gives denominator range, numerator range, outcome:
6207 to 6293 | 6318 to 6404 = 1.01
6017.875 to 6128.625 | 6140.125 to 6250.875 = 1.03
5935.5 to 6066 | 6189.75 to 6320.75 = 1.03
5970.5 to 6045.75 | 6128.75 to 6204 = 1.04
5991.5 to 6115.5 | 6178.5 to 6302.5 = 1.02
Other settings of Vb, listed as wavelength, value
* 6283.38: 3.68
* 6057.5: 4.46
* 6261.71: 3.71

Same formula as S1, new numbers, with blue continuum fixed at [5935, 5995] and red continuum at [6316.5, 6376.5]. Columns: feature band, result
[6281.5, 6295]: -0.57 A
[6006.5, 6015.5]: -0.40 A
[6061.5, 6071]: -0.28 A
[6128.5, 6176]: -1.12 A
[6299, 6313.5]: 0.77 A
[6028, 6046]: 0.37 A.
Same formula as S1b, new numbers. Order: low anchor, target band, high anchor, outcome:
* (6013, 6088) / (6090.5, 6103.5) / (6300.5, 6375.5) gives 0.7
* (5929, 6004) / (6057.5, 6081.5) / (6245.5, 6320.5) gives -1.1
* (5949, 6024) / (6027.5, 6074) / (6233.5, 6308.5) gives -0.2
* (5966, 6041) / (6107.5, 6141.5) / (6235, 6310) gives 0.0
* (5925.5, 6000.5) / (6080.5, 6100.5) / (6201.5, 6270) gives 0.8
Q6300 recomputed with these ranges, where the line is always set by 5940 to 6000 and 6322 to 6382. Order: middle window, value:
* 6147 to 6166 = -0.20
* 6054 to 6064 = -0.03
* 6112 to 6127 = 0.24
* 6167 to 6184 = -0.29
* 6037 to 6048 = 0.30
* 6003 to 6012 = -0.28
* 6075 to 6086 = -0.23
